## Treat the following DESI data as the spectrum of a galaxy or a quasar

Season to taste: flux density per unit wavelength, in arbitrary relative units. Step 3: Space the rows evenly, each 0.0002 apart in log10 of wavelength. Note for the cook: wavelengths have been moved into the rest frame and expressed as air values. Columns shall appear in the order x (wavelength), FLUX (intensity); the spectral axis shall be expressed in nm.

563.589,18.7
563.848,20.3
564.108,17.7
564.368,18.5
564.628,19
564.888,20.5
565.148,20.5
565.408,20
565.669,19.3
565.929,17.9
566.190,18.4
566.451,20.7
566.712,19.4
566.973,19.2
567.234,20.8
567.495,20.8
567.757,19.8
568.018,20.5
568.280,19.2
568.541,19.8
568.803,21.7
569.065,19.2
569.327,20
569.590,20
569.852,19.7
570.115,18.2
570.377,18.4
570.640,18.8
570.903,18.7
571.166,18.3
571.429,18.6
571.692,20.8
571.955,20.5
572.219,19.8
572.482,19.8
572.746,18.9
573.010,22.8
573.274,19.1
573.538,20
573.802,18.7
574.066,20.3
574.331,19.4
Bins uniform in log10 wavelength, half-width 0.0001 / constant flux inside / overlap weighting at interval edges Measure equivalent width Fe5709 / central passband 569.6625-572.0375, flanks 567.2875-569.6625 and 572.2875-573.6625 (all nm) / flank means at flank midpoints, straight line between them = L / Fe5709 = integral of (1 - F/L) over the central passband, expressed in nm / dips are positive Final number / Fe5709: 0.120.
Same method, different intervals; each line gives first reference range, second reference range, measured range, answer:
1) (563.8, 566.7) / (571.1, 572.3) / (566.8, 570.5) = -0.06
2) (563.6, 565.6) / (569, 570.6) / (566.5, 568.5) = -0.07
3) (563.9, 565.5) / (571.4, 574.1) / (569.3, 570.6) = 0.04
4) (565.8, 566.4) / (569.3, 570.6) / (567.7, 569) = -0.09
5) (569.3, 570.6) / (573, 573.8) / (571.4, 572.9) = -0.01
